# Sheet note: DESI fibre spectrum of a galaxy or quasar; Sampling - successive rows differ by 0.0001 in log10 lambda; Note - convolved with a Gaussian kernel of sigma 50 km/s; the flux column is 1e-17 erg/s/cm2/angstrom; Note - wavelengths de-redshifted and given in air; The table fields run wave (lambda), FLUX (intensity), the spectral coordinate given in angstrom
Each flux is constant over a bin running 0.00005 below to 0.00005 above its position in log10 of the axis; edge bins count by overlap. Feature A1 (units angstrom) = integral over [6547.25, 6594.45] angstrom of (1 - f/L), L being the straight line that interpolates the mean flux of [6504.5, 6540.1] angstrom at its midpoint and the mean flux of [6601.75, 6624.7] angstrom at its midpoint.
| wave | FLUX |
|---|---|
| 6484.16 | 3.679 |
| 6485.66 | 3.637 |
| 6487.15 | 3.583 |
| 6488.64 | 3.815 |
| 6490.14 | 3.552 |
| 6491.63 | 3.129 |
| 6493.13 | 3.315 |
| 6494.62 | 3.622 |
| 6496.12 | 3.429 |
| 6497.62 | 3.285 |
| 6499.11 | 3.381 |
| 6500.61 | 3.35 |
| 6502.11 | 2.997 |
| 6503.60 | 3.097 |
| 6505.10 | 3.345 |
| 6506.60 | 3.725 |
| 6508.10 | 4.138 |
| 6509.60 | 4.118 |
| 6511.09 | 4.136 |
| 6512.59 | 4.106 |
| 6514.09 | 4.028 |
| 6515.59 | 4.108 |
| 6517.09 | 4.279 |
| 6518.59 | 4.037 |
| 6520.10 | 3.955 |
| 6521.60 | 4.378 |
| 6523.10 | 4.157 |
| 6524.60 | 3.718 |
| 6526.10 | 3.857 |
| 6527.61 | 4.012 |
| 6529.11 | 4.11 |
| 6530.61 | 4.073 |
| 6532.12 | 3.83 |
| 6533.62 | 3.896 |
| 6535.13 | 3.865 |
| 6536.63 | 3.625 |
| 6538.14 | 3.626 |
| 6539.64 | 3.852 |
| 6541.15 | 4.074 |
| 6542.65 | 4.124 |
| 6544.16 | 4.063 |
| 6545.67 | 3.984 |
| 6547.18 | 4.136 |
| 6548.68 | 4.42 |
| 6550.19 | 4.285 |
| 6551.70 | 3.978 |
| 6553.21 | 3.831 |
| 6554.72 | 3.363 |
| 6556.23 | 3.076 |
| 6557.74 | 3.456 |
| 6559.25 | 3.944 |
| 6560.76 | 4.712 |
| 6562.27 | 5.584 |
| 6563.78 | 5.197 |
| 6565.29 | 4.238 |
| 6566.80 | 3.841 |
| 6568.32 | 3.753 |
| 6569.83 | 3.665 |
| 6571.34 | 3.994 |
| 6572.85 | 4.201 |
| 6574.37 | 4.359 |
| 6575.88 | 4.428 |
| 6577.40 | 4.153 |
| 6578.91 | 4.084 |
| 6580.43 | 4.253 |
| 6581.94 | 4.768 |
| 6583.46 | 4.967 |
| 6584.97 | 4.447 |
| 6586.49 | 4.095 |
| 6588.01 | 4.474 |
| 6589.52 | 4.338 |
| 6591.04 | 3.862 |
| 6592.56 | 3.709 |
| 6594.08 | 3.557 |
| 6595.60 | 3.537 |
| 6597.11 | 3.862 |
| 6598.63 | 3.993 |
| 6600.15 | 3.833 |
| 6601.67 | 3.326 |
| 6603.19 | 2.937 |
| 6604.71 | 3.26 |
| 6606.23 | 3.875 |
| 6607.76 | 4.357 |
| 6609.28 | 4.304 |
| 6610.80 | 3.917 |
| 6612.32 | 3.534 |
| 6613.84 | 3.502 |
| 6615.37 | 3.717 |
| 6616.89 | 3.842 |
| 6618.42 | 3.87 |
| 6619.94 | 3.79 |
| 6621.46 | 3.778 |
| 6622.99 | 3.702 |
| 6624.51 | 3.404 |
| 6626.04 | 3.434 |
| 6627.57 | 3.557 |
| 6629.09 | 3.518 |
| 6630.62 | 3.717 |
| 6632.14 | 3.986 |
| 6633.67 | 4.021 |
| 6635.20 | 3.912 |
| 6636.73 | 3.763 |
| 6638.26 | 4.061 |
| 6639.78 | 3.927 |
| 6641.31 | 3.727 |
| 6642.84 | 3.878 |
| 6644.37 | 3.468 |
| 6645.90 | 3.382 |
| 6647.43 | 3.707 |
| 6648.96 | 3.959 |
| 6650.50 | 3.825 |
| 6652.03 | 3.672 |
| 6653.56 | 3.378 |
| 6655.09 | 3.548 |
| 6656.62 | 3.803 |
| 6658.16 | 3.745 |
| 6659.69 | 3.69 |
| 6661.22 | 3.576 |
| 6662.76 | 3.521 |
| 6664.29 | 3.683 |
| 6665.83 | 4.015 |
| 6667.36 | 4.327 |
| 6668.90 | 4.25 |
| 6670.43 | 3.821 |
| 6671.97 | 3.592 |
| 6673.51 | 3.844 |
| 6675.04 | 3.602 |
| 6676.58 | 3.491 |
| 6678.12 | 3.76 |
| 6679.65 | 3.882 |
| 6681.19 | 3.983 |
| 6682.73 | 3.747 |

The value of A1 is -4.2 angstrom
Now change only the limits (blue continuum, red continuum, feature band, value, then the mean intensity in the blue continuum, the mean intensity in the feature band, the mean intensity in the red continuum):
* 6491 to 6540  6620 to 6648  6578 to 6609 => -2.00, 3.78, 3.98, 3.72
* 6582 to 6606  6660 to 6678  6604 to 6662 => 1.58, 3.91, 3.74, 3.79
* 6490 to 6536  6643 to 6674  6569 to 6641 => -2.86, 3.78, 3.9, 3.74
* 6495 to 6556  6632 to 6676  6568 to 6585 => -1.93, 3.86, 4.26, 3.78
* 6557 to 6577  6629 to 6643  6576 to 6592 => -0.68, 4.26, 4.34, 3.87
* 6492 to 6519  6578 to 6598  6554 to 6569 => -0.44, 3.68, 4.12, 4.15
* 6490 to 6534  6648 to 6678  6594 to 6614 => 0.27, 3.77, 3.71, 3.75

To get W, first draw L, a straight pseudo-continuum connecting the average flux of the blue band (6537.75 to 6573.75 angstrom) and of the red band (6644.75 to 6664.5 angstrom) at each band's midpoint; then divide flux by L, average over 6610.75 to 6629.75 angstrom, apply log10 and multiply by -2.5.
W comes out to 0.04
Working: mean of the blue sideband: 4.06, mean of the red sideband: 3.65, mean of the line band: 3.65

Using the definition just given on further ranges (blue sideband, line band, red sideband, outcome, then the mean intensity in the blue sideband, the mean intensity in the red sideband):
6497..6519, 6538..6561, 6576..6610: -0.01 mag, 3.74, 4.01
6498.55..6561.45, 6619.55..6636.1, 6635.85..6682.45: 0.02 mag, 3.89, 3.76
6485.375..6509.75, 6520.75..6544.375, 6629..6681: -0.12 mag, 3.48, 3.77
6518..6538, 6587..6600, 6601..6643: -0.03 mag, 3.95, 3.74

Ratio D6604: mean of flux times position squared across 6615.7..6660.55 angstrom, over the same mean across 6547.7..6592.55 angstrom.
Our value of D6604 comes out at 0.9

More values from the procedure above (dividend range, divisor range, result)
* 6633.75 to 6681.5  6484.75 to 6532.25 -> 1.05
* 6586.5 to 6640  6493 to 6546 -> 1.02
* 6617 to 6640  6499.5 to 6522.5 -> 1.01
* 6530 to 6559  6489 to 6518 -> 1.08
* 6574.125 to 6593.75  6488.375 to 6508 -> 1.29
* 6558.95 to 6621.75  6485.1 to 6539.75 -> 1.10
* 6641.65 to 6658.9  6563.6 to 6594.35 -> 0.89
